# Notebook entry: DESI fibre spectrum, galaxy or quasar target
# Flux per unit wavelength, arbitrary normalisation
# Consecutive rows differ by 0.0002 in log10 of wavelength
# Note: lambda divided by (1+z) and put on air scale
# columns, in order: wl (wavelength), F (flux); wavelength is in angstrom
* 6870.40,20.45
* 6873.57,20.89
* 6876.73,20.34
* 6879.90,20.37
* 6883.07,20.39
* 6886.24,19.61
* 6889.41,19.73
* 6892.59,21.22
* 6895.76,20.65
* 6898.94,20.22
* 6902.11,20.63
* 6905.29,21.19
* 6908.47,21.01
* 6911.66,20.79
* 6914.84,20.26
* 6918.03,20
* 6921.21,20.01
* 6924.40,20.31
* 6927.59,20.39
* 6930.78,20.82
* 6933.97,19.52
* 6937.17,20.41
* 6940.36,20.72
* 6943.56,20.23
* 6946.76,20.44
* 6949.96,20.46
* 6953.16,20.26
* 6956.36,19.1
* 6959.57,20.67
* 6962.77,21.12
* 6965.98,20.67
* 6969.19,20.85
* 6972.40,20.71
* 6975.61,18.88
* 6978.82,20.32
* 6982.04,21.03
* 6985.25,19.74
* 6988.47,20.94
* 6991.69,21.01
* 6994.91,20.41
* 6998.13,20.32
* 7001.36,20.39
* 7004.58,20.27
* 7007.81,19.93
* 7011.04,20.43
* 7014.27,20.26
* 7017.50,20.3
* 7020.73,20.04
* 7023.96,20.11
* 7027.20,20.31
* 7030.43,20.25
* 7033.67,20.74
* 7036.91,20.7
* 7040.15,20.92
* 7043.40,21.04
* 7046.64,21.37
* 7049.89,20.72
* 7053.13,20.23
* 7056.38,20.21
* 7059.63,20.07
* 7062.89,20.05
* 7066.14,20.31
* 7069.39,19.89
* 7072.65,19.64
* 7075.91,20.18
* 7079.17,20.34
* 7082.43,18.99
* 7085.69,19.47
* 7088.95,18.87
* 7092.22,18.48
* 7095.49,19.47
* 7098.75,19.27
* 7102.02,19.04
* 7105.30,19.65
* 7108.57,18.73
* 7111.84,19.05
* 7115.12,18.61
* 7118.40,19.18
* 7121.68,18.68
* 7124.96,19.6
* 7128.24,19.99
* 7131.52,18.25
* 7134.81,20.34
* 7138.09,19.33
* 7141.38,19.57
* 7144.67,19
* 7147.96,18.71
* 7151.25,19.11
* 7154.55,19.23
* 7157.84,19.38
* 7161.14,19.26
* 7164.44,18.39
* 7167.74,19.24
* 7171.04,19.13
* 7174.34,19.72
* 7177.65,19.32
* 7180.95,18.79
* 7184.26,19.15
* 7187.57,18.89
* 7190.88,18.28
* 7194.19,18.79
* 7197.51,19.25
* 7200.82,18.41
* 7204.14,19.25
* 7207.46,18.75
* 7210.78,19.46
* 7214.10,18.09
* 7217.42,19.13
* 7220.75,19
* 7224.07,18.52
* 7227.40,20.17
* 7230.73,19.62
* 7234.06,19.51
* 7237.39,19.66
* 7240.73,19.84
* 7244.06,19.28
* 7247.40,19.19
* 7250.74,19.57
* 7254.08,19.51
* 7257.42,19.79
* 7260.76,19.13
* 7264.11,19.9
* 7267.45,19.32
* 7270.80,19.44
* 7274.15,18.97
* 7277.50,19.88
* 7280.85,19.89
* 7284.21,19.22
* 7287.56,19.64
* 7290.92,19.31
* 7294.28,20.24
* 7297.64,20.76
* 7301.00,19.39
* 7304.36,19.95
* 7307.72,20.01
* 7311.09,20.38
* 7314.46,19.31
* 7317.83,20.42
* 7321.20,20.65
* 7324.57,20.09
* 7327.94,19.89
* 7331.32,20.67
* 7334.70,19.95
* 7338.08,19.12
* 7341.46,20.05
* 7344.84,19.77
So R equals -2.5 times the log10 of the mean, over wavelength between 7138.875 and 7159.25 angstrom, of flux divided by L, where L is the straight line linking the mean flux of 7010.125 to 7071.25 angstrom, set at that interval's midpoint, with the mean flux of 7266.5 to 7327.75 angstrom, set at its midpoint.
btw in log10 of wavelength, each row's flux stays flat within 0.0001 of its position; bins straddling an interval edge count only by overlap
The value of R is 0.06 mag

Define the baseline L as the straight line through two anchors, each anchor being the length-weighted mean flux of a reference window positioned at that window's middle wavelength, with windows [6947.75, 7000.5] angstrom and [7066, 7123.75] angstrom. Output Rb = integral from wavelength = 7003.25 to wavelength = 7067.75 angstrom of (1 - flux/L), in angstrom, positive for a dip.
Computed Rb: -1.9 angstrom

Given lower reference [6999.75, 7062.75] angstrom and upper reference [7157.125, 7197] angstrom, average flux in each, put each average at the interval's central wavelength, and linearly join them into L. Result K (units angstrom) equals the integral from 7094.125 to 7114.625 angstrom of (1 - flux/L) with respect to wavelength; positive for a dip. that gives 0.58 angstrom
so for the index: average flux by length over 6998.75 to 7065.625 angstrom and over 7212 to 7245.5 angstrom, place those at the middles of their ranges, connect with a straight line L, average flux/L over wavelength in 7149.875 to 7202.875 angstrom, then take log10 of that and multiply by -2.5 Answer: 0.03 mag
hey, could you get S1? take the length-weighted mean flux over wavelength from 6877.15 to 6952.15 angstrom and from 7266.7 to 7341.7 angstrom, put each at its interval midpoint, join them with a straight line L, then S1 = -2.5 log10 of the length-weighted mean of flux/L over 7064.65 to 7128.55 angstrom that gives 0.04 mag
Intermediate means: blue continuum 20.4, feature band 19.4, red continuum 19.9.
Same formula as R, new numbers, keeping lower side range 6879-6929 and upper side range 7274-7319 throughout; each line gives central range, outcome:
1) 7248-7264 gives 0.02 mag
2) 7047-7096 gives 0.02 mag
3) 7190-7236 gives 0.05 mag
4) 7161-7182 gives 0.05 mag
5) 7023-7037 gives -0.01 mag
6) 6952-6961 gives 0.02 mag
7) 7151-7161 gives 0.04 mag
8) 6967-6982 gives 0.00 mag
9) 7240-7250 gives 0.03 mag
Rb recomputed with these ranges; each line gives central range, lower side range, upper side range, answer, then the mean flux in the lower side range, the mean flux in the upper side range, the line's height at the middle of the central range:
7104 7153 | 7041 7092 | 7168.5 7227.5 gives 0.9 angstrom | 20.1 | 19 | 19.5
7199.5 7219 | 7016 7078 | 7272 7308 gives 1.1 angstrom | 20.4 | 19.7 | 20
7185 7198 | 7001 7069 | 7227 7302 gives 0.7 angstrom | 20.4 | 19.6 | 19.9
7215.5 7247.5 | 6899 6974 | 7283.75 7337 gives 1.1 angstrom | 20.5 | 20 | 20.1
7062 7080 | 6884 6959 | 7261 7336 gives 0.1 angstrom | 20.4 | 19.9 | 20.2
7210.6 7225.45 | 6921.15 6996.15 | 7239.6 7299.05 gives 0.7 angstrom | 20.4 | 19.6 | 19.7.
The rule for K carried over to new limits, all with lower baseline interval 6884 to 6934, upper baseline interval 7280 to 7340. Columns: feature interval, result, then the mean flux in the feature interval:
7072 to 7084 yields 0.25 angstrom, 19.8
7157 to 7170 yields 0.69 angstrom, 19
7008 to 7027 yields 0.08 angstrom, 20.2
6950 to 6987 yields 0.07 angstrom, 20.3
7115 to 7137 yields 0.96 angstrom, 19.3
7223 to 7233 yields 0.27 angstrom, 19.5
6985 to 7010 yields -0.11 angstrom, 20.4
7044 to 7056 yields -0.29 angstrom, 20.7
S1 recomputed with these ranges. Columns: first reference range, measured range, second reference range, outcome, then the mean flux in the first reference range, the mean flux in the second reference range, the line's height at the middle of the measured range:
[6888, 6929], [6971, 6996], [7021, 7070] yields 0.01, 20.5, 20.5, 20.5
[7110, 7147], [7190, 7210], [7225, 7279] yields 0.03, 19.2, 19.5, 19.4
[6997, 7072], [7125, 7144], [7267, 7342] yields 0.04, 20.4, 19.9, 20.2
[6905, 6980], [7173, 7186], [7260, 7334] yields 0.04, 20.4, 19.8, 20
